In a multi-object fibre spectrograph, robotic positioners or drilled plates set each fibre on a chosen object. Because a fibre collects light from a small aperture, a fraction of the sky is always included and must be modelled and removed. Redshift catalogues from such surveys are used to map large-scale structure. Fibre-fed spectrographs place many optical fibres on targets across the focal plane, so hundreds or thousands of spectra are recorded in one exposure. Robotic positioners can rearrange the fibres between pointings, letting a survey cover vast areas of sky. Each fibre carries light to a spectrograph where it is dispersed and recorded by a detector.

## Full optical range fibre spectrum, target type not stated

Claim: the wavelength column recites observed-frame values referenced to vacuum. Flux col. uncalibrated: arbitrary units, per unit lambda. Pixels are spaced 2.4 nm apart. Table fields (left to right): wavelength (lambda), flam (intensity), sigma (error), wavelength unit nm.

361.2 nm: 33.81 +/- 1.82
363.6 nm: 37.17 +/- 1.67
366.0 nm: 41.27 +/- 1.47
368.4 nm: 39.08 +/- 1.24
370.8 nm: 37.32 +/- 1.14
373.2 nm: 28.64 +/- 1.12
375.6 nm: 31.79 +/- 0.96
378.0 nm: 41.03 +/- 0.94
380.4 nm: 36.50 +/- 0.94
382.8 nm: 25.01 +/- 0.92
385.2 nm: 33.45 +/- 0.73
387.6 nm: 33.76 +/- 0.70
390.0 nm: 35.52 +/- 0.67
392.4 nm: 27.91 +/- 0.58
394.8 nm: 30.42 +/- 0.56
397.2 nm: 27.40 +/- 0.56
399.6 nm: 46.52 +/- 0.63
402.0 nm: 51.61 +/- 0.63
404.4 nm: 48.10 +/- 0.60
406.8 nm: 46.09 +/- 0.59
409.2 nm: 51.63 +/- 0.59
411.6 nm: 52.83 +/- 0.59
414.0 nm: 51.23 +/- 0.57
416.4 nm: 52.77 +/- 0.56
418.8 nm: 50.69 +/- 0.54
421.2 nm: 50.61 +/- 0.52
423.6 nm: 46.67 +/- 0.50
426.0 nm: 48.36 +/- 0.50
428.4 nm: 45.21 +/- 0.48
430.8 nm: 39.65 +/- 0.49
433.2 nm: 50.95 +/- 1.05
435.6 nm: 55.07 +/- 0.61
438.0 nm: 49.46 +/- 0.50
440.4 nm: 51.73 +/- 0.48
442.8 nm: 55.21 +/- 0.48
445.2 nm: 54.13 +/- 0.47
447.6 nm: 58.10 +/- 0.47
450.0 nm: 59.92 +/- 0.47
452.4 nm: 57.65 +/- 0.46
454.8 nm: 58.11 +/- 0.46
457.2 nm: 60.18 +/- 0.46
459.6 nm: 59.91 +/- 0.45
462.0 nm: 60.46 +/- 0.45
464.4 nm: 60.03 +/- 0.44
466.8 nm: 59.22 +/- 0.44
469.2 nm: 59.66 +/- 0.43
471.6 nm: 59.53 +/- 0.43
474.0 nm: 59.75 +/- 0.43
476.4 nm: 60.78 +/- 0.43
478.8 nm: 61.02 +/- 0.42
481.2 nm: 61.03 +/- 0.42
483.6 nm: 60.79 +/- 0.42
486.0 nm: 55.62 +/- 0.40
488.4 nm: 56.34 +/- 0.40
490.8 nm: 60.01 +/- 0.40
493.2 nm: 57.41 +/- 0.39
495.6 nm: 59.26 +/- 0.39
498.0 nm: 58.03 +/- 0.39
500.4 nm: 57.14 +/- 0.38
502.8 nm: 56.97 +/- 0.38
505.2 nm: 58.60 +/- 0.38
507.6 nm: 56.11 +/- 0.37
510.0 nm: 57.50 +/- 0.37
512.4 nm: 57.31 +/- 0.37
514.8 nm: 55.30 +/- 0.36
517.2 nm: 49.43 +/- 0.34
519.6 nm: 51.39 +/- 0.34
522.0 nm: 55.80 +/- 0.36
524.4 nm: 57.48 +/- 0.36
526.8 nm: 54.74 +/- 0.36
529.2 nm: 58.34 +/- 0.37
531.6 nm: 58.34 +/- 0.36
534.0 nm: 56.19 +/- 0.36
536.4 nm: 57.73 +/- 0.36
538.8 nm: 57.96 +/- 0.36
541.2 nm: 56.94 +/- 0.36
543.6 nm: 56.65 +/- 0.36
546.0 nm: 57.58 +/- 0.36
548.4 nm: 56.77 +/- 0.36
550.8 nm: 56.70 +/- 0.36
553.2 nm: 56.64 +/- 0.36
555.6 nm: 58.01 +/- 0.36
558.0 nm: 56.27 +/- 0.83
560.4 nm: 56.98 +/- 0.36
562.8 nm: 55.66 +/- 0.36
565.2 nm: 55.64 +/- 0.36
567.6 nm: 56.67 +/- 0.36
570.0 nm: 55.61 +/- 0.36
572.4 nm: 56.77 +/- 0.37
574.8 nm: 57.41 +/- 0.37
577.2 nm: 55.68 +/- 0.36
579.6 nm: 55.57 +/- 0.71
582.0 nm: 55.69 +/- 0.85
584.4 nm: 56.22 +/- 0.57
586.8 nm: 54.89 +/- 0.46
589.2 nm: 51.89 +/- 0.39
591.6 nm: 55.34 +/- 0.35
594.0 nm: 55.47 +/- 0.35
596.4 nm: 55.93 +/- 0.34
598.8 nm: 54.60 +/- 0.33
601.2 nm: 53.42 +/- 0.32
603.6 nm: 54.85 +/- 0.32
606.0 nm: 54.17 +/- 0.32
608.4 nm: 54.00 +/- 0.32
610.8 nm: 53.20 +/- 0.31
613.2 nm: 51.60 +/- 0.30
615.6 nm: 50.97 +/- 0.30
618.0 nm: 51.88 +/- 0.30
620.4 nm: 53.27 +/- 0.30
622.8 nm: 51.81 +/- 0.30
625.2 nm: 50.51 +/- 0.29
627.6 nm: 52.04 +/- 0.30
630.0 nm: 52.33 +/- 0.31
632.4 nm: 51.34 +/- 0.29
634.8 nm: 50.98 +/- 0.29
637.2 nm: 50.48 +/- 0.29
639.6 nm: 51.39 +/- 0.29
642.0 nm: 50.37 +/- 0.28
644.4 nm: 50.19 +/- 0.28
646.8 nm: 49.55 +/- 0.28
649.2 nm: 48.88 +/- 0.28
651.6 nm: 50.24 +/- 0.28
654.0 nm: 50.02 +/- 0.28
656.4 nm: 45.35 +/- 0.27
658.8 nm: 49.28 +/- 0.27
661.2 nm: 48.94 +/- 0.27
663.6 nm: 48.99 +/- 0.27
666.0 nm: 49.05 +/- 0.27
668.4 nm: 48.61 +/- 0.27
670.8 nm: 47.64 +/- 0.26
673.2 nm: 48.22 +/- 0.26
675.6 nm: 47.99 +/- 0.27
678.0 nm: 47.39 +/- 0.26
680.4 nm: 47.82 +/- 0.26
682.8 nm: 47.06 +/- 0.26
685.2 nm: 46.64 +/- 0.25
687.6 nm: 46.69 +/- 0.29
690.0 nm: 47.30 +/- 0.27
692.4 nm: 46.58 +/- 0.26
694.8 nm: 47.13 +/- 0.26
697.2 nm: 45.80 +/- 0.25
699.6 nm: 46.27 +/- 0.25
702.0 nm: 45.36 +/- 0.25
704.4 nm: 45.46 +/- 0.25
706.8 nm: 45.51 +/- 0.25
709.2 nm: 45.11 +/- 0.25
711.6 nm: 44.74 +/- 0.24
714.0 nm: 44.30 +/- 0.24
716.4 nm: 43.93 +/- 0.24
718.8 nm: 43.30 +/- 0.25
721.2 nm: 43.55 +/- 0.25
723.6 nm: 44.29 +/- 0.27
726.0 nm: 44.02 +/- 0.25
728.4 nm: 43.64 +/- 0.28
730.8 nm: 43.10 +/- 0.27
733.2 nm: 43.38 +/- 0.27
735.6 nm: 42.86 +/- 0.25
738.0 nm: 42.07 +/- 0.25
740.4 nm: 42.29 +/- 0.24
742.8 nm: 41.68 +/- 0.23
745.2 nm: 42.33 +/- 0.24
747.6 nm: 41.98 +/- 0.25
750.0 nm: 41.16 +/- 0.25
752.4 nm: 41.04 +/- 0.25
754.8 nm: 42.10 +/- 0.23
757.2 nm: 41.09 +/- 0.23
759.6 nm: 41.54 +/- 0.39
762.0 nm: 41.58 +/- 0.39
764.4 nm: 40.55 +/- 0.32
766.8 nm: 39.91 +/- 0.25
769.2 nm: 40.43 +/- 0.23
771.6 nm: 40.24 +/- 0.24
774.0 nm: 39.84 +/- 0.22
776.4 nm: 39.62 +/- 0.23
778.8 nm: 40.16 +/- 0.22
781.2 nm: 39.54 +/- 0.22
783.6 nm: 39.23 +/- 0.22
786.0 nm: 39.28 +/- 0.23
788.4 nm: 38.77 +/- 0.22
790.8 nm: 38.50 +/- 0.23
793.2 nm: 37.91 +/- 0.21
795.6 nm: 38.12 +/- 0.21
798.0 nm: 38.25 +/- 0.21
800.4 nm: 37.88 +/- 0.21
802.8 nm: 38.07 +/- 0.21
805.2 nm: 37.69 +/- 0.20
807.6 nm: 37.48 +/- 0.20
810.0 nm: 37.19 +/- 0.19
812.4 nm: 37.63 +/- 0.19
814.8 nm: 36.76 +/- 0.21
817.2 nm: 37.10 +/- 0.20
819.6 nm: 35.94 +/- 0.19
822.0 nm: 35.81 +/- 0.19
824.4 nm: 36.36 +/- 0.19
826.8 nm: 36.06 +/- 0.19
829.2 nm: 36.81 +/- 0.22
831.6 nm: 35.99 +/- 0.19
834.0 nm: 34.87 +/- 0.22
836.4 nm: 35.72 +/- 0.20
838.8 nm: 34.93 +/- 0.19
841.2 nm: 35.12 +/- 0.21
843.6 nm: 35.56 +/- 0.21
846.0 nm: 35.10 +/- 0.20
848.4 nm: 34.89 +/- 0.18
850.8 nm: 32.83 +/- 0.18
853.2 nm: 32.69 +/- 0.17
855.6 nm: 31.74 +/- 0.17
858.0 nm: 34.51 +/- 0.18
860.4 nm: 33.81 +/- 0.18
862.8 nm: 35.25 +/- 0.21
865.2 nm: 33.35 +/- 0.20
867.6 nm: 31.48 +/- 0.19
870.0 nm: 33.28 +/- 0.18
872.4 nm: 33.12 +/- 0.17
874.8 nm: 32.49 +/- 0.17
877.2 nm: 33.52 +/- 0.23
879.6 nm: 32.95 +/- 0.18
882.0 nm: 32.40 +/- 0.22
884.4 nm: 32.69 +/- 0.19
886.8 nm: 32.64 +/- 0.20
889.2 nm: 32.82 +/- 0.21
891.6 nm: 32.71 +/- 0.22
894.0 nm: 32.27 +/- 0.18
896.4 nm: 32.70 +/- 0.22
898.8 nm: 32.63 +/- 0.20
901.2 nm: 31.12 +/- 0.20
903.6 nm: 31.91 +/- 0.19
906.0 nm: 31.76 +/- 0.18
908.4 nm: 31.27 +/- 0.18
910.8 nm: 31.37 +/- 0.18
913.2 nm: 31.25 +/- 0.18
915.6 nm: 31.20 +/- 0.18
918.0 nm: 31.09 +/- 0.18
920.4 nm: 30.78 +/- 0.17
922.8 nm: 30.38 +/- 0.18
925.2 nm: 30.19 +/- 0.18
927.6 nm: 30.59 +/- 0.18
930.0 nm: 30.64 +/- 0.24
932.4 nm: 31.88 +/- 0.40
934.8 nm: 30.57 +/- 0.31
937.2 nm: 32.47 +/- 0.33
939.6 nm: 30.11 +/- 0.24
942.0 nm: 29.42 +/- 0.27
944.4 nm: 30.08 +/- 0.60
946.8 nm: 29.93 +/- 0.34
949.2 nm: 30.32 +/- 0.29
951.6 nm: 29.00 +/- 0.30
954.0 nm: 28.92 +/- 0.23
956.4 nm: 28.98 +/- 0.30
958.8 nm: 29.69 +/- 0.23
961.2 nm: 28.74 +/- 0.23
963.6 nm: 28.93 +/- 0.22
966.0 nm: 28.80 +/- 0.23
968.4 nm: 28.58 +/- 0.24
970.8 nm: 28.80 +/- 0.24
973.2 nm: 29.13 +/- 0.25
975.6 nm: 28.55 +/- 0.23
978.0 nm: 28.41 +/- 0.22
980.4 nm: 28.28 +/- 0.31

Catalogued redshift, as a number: 0.000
